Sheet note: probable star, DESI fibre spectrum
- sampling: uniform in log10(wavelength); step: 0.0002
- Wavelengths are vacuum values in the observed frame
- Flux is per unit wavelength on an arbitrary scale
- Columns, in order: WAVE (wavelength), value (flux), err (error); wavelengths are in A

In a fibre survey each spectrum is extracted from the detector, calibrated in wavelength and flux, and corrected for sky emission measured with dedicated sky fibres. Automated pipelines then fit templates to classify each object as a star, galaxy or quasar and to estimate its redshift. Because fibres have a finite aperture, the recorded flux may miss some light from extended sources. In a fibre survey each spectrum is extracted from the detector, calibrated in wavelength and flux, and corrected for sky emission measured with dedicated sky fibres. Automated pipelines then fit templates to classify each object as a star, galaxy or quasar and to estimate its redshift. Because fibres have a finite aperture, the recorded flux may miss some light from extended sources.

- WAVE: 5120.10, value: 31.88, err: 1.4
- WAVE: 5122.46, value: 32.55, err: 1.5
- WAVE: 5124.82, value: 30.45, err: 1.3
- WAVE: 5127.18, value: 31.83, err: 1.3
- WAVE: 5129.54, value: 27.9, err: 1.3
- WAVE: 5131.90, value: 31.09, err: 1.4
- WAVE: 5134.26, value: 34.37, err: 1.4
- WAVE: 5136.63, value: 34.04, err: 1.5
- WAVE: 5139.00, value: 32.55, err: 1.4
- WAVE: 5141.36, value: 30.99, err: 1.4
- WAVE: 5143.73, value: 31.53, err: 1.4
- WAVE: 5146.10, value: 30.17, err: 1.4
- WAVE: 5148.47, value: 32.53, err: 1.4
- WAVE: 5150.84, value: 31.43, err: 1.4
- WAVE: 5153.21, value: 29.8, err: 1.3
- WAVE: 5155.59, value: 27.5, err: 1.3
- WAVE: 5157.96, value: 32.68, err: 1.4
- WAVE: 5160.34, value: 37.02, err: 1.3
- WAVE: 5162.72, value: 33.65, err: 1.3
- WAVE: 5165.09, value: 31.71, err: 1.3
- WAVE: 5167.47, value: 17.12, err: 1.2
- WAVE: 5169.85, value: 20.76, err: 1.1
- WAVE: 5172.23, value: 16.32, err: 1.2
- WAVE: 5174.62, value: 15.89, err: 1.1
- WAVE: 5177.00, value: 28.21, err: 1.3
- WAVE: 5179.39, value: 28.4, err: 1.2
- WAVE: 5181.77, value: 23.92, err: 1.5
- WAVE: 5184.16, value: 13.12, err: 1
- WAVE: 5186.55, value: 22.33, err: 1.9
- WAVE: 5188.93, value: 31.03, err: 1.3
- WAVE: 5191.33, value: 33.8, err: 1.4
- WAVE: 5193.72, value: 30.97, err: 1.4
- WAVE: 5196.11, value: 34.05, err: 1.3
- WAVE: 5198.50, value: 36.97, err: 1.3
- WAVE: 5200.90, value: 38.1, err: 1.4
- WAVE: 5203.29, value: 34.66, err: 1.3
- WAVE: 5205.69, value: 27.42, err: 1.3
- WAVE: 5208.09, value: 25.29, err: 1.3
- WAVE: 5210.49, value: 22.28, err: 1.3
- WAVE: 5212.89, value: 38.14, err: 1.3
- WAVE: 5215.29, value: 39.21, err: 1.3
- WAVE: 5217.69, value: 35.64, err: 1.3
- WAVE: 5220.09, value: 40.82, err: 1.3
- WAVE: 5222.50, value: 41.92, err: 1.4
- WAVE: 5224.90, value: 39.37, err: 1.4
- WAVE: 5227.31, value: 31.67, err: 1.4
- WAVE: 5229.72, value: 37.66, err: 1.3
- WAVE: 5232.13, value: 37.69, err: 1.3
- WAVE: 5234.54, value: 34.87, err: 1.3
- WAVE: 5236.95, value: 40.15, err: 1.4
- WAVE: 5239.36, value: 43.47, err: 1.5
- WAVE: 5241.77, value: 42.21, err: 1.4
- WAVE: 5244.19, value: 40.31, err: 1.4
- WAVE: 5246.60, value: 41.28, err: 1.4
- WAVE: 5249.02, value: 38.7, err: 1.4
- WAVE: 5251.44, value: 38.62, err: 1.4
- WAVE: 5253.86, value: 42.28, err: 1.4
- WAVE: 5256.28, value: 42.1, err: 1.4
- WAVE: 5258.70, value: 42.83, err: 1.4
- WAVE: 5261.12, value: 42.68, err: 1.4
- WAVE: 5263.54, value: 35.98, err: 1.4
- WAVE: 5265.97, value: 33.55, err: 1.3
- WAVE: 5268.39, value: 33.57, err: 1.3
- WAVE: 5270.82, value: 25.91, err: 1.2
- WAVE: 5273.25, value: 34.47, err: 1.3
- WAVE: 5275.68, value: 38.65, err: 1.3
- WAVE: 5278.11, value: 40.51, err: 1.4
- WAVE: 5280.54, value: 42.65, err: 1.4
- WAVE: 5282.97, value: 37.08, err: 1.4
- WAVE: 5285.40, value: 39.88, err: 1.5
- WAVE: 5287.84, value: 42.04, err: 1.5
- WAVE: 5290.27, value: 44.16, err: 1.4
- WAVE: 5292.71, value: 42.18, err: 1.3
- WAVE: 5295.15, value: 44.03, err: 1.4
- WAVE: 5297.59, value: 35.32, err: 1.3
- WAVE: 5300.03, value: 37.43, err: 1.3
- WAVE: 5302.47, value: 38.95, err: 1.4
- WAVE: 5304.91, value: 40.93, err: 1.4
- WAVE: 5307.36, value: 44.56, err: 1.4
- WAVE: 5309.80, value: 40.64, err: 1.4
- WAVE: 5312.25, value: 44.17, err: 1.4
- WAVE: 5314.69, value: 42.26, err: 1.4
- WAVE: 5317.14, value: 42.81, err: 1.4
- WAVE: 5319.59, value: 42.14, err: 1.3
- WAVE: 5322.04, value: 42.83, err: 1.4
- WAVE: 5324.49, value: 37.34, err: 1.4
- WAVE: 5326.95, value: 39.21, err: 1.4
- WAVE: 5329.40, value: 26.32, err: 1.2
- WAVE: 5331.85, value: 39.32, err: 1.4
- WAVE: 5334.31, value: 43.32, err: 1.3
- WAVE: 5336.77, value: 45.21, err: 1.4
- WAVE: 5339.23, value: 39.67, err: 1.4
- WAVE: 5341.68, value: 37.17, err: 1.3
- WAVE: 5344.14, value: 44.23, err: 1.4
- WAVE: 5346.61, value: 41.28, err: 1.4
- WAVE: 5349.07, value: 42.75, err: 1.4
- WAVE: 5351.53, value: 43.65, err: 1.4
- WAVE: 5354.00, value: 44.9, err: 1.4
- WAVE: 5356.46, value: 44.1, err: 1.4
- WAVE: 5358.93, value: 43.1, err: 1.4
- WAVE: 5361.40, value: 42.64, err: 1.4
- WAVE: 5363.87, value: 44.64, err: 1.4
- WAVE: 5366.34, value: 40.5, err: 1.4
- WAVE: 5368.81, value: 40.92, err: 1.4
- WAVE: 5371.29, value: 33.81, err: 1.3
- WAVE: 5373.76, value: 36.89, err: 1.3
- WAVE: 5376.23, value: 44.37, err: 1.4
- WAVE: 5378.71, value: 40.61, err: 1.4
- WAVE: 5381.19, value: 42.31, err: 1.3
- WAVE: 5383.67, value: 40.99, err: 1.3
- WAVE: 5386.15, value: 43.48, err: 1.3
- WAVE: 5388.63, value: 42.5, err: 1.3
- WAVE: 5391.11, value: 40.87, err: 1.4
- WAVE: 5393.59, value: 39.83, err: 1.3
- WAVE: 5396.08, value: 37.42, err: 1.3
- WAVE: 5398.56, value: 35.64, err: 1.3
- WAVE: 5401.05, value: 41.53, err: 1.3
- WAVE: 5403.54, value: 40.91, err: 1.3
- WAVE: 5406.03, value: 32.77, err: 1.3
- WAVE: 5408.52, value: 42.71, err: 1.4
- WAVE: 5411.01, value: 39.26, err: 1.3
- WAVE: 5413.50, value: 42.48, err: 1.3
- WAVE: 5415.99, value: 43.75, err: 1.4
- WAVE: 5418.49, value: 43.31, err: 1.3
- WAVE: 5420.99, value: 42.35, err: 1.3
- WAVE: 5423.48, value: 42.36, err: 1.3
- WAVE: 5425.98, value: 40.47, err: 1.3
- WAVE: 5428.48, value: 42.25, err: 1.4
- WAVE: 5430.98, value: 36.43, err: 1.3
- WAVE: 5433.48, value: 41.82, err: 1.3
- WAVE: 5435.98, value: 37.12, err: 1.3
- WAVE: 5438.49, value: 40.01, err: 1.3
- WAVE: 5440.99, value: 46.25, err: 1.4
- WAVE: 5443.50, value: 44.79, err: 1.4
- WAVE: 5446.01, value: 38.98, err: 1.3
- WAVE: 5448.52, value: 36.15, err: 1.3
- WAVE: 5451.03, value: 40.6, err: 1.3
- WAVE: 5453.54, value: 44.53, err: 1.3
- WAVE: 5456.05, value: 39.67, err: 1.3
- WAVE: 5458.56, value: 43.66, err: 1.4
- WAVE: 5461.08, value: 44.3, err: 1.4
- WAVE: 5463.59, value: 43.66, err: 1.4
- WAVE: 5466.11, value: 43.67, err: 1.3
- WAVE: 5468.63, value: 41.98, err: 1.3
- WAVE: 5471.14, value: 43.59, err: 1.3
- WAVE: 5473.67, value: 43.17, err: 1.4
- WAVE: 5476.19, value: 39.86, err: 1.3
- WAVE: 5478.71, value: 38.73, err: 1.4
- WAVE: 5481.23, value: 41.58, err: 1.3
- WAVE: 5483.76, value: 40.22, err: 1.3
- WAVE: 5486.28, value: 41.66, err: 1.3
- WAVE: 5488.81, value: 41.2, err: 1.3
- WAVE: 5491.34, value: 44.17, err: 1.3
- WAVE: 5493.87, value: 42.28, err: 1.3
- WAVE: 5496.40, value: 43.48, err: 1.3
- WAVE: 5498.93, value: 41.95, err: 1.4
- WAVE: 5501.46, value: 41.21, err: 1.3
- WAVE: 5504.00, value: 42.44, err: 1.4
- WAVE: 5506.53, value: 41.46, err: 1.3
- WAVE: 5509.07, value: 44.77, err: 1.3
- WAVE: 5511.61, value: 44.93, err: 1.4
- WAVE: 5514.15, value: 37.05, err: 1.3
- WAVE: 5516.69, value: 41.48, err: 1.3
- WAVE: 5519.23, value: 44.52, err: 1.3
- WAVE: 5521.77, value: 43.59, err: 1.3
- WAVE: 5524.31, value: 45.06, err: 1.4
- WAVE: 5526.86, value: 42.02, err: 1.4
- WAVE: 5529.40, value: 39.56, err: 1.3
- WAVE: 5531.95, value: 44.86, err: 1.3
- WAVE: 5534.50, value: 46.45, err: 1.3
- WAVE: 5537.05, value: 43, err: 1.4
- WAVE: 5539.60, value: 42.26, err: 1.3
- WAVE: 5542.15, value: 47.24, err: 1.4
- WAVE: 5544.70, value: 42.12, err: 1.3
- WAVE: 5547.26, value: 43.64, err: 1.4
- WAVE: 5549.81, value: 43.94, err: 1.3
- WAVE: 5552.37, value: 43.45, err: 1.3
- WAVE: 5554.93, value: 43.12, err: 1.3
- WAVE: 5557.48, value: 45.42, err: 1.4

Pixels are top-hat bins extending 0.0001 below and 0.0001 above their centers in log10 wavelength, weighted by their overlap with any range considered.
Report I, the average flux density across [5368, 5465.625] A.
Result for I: 40.8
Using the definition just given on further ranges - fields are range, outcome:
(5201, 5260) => 37.5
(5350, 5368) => 43.3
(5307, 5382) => 41.2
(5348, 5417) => 41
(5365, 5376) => 38.7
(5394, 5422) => 40.2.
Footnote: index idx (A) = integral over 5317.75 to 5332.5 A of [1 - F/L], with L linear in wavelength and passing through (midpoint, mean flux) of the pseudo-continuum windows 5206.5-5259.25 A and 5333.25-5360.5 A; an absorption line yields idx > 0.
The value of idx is 1.32 A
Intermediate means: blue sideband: 37.9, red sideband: 42.7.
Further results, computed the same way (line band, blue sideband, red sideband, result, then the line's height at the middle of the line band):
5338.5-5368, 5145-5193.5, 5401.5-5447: -4.22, 37.1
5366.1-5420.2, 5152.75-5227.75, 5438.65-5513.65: -2.39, 38.6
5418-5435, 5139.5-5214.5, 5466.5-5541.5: -0.85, 39.2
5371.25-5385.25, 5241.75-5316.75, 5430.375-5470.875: 0.12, 40.8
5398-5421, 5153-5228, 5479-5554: -1.15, 38.6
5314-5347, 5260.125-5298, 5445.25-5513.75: -0.76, 39.3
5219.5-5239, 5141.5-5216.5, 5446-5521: -4.44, 31.1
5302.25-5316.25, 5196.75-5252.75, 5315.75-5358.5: -0.77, 40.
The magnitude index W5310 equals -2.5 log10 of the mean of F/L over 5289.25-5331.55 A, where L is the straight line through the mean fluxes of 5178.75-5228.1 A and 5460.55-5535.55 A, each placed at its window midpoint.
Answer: -0.13 mag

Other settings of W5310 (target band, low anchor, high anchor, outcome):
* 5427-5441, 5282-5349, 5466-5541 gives 0.042 mag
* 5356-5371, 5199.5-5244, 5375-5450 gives -0.063 mag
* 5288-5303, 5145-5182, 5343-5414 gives -0.136 mag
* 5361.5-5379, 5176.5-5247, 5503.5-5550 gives -0.051 mag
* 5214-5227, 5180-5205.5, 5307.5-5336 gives -0.210 mag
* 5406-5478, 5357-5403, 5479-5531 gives -0.003 mag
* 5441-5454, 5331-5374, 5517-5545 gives 0.038 mag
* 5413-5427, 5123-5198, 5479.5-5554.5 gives -0.094 mag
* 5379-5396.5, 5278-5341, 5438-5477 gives 0.007 mag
